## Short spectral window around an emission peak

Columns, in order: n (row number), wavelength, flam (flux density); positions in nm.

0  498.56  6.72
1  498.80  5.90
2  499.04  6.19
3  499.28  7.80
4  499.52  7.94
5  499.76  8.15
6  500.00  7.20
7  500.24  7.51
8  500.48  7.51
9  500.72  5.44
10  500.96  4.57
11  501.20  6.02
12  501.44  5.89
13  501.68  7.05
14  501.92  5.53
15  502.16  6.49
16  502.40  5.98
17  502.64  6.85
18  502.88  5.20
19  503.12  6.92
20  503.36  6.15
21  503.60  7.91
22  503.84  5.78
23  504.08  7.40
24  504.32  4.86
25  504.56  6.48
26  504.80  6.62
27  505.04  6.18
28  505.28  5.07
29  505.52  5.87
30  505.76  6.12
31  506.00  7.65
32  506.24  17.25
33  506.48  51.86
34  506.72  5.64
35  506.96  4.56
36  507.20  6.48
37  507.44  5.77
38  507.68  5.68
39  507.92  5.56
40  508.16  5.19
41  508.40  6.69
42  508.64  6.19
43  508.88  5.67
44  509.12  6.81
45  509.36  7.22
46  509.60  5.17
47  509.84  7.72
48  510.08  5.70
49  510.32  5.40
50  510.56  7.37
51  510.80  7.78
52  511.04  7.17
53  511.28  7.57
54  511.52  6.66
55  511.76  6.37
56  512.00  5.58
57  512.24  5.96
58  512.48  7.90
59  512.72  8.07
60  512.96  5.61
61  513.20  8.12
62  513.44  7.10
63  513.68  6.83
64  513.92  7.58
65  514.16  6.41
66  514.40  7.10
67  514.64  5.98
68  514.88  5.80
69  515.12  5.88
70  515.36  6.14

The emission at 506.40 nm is Hbeta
